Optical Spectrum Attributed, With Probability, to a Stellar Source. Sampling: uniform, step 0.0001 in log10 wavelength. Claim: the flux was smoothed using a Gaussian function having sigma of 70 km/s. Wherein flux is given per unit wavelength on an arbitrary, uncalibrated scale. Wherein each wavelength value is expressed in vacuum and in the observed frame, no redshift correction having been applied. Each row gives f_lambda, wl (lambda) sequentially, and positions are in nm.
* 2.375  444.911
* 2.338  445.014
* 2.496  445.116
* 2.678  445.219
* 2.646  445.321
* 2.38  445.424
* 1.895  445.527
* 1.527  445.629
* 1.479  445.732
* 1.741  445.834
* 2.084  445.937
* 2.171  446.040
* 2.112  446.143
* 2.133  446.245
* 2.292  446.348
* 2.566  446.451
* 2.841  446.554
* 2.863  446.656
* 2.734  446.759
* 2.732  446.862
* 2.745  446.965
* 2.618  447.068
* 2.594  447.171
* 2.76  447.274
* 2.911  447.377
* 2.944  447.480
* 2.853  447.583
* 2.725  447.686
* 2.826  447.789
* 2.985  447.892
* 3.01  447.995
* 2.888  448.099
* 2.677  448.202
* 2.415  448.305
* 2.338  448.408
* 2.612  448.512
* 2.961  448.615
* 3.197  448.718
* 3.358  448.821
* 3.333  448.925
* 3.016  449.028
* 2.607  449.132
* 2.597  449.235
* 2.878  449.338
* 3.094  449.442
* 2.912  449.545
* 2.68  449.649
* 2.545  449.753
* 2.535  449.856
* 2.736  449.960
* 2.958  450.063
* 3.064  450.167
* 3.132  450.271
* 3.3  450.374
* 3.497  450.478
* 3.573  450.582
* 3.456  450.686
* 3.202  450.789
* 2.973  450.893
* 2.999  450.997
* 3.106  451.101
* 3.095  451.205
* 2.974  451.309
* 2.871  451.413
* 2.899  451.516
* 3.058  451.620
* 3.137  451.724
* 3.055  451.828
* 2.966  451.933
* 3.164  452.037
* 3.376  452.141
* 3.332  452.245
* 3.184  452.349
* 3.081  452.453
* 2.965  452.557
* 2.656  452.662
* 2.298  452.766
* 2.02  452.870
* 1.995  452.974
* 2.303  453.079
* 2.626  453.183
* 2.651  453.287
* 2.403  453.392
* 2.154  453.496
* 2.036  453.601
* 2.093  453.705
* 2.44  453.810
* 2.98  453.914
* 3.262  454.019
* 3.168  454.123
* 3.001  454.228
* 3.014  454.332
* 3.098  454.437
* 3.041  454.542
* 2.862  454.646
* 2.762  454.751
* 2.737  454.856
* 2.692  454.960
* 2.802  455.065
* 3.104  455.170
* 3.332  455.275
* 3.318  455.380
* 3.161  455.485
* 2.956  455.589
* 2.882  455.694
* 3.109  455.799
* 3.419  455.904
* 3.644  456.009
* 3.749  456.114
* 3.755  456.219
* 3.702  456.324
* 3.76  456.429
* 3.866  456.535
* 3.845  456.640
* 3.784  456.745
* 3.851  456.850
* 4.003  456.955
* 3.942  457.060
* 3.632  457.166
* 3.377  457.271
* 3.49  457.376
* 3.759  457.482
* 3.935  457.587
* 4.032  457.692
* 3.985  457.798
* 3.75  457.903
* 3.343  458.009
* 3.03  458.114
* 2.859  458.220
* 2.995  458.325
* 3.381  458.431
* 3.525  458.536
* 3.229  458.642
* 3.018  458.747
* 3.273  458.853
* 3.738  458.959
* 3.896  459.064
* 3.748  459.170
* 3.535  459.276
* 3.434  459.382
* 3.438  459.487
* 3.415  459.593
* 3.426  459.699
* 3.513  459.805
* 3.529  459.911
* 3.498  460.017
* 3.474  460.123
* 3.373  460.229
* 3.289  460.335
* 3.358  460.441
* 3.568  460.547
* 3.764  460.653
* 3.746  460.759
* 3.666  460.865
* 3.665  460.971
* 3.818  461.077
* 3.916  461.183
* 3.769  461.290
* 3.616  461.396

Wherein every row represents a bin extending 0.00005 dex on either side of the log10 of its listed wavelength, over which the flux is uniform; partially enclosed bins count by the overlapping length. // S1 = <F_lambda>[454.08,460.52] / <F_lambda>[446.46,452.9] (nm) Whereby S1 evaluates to 1.2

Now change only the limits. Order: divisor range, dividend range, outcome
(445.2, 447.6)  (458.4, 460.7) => 1.44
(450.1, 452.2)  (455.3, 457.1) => 1.14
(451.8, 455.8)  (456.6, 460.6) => 1.25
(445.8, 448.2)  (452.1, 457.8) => 1.19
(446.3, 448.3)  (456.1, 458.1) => 1.36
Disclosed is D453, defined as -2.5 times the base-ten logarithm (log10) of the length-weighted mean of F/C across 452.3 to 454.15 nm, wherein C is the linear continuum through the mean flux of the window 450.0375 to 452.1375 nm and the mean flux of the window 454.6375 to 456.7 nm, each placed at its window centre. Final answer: 0.24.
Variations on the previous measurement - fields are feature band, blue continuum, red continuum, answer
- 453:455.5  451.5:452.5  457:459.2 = 0.180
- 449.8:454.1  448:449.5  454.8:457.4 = 0.084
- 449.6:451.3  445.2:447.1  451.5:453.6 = -0.171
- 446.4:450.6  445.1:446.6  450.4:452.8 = -0.105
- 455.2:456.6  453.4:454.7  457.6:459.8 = -0.133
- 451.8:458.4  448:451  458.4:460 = 0.042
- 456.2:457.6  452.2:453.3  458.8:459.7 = -0.168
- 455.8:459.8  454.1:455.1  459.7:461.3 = -0.098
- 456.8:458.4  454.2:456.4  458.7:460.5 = -0.086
